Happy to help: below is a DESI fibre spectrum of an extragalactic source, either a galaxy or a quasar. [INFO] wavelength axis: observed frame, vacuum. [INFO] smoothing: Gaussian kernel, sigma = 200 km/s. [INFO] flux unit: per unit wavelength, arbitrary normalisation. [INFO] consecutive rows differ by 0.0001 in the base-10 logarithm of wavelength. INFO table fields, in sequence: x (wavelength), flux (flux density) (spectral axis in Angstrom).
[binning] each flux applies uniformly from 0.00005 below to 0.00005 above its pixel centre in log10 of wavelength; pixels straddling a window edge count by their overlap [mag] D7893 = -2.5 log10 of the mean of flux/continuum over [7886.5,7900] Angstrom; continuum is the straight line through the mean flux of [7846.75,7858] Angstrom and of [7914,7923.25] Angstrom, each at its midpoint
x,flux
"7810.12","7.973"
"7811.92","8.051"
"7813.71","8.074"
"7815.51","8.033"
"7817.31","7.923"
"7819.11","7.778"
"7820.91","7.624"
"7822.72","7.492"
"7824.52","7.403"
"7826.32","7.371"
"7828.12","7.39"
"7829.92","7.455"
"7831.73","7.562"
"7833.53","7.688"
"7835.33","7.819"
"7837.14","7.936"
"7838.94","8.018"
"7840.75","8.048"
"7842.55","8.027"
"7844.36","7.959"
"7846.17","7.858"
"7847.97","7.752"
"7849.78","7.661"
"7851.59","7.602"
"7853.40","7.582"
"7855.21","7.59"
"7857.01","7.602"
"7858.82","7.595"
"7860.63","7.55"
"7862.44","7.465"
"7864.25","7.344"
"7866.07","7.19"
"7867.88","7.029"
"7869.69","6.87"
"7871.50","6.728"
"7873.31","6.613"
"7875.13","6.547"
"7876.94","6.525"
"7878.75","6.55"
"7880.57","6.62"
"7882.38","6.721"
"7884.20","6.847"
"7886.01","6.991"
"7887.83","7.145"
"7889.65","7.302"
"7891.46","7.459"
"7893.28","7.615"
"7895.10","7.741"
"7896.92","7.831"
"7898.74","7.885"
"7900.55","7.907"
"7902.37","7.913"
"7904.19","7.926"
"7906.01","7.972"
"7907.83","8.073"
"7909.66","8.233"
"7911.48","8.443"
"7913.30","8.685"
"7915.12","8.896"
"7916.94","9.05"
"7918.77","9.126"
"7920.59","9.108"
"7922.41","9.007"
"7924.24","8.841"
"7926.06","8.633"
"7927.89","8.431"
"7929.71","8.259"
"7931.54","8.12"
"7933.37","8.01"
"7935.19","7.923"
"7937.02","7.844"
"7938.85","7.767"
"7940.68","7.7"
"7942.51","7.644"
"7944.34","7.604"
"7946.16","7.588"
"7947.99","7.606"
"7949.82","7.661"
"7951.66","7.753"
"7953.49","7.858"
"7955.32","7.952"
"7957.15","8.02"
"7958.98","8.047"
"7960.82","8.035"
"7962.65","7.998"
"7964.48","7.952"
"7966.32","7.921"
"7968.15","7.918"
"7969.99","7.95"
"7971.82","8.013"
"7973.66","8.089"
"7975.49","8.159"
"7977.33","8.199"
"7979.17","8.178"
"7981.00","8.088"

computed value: 0.13 mag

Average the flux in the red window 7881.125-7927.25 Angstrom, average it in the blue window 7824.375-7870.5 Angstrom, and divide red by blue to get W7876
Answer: 1.1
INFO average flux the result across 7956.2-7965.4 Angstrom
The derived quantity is 8.01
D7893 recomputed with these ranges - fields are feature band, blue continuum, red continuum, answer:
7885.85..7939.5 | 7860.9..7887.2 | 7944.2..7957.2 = -0.117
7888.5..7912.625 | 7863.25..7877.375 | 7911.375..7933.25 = 0.009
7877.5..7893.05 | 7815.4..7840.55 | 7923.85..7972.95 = 0.123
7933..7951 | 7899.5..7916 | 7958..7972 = 0.048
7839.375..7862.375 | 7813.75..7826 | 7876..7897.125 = -0.044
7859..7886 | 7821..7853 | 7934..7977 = 0.123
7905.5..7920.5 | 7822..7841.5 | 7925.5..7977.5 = -0.099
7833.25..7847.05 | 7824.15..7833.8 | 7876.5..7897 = -0.075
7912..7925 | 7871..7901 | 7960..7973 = -0.197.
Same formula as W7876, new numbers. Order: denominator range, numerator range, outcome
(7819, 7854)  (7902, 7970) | 1.06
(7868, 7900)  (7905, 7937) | 1.20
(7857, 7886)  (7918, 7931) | 1.26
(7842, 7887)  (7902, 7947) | 1.15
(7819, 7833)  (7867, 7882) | 0.89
